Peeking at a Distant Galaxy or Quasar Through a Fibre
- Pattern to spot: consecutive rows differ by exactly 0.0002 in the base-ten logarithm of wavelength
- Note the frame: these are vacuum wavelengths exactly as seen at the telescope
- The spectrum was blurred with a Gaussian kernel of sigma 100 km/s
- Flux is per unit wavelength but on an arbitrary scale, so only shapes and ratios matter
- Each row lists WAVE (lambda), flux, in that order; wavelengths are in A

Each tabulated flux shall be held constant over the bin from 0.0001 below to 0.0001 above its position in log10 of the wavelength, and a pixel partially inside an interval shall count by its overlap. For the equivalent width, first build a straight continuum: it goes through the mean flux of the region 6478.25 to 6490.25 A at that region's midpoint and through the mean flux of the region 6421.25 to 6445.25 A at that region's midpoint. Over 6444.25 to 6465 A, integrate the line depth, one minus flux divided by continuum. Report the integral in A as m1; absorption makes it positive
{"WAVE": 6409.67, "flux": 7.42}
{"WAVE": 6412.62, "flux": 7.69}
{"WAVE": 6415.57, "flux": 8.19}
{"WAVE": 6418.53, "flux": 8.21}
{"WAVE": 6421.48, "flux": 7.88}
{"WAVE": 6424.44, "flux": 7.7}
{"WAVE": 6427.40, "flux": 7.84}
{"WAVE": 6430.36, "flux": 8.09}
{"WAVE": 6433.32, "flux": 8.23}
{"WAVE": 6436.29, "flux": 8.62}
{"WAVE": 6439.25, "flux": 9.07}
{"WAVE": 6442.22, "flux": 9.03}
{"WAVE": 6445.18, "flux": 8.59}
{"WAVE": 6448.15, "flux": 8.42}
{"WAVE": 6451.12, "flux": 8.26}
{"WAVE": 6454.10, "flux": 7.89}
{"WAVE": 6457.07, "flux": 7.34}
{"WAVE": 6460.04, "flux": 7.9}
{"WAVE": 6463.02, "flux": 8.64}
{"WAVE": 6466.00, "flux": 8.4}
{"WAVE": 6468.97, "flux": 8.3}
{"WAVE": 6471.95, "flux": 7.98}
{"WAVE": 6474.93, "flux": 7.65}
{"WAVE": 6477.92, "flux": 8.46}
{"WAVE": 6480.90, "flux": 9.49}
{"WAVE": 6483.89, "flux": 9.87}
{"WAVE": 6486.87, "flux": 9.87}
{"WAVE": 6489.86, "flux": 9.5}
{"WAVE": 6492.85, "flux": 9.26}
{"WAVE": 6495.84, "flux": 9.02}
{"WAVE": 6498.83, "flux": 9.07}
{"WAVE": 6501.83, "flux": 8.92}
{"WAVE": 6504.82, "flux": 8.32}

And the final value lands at 1.7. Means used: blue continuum 8.35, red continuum 9.58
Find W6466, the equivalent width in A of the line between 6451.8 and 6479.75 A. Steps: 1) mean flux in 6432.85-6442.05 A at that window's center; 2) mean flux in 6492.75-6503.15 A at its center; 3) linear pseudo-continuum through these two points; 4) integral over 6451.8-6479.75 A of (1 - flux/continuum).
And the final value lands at 2.5 A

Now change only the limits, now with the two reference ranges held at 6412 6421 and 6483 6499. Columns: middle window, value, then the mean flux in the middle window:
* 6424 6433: 0.4 A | 7.94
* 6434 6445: -0.4 A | 8.82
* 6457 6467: 0.8 A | 8.16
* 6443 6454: 0.3 A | 8.39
